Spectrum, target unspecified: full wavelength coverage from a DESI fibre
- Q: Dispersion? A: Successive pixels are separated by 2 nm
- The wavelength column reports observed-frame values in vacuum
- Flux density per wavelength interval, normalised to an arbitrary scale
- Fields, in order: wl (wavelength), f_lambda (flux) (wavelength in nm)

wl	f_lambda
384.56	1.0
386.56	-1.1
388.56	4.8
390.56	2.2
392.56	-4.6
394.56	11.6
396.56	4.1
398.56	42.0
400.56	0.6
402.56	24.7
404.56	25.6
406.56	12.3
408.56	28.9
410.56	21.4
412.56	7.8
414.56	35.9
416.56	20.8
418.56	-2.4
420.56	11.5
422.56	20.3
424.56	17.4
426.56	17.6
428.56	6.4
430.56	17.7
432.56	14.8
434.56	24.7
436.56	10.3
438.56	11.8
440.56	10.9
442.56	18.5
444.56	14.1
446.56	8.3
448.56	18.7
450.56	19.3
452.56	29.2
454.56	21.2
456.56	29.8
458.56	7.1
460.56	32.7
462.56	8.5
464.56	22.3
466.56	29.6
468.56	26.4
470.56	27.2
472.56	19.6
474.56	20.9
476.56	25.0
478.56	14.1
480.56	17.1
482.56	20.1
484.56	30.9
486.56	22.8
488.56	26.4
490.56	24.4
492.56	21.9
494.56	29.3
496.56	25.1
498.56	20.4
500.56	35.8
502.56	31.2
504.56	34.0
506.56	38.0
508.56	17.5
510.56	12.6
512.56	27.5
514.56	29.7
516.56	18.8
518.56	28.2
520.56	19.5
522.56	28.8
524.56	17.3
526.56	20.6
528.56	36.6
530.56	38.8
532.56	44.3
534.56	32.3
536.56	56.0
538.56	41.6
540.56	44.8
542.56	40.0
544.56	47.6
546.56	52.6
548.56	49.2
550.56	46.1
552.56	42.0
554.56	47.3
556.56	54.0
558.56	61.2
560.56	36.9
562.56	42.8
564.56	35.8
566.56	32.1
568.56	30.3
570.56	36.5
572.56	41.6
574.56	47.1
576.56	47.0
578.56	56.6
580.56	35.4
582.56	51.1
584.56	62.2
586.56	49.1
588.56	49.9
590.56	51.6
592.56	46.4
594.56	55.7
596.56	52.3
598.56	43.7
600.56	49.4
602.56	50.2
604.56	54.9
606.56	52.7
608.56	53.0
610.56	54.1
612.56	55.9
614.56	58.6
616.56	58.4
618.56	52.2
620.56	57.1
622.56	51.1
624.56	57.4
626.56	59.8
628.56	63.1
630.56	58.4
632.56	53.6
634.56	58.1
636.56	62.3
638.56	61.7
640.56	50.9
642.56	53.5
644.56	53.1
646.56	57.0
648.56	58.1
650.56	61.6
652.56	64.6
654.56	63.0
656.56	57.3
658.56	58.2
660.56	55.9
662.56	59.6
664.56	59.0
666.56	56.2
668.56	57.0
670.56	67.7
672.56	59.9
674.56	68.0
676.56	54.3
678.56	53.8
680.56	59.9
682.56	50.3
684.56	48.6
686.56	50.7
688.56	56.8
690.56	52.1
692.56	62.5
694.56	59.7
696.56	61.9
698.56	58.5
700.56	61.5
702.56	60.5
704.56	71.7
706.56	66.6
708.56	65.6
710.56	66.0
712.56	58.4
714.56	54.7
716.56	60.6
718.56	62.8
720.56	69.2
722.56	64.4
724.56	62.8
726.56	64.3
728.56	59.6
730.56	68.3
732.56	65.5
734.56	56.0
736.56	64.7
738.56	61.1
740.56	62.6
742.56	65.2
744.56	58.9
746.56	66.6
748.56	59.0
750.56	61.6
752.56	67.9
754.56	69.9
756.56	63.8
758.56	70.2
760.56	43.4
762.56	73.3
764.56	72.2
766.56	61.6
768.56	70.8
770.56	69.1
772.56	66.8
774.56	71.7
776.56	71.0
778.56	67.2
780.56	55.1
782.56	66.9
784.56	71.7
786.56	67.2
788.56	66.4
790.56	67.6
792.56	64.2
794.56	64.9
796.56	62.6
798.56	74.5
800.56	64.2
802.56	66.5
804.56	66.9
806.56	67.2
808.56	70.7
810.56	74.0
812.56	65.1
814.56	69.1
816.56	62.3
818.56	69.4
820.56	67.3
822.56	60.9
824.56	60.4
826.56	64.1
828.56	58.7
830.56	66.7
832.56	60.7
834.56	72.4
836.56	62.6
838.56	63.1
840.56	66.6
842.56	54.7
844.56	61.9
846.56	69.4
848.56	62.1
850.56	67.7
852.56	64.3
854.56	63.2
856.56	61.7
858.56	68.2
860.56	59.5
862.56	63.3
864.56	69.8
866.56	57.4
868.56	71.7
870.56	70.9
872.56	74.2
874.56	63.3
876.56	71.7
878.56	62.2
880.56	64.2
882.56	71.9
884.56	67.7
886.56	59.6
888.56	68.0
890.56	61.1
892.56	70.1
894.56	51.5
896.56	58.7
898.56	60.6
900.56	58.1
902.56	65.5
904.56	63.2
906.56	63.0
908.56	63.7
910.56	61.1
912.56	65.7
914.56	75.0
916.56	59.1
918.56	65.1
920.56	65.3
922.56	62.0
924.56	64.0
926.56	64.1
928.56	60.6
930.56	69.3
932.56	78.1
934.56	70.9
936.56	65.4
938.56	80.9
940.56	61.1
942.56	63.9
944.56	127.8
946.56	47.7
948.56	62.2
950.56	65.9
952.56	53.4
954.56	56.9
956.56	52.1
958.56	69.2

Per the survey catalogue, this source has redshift 0.32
